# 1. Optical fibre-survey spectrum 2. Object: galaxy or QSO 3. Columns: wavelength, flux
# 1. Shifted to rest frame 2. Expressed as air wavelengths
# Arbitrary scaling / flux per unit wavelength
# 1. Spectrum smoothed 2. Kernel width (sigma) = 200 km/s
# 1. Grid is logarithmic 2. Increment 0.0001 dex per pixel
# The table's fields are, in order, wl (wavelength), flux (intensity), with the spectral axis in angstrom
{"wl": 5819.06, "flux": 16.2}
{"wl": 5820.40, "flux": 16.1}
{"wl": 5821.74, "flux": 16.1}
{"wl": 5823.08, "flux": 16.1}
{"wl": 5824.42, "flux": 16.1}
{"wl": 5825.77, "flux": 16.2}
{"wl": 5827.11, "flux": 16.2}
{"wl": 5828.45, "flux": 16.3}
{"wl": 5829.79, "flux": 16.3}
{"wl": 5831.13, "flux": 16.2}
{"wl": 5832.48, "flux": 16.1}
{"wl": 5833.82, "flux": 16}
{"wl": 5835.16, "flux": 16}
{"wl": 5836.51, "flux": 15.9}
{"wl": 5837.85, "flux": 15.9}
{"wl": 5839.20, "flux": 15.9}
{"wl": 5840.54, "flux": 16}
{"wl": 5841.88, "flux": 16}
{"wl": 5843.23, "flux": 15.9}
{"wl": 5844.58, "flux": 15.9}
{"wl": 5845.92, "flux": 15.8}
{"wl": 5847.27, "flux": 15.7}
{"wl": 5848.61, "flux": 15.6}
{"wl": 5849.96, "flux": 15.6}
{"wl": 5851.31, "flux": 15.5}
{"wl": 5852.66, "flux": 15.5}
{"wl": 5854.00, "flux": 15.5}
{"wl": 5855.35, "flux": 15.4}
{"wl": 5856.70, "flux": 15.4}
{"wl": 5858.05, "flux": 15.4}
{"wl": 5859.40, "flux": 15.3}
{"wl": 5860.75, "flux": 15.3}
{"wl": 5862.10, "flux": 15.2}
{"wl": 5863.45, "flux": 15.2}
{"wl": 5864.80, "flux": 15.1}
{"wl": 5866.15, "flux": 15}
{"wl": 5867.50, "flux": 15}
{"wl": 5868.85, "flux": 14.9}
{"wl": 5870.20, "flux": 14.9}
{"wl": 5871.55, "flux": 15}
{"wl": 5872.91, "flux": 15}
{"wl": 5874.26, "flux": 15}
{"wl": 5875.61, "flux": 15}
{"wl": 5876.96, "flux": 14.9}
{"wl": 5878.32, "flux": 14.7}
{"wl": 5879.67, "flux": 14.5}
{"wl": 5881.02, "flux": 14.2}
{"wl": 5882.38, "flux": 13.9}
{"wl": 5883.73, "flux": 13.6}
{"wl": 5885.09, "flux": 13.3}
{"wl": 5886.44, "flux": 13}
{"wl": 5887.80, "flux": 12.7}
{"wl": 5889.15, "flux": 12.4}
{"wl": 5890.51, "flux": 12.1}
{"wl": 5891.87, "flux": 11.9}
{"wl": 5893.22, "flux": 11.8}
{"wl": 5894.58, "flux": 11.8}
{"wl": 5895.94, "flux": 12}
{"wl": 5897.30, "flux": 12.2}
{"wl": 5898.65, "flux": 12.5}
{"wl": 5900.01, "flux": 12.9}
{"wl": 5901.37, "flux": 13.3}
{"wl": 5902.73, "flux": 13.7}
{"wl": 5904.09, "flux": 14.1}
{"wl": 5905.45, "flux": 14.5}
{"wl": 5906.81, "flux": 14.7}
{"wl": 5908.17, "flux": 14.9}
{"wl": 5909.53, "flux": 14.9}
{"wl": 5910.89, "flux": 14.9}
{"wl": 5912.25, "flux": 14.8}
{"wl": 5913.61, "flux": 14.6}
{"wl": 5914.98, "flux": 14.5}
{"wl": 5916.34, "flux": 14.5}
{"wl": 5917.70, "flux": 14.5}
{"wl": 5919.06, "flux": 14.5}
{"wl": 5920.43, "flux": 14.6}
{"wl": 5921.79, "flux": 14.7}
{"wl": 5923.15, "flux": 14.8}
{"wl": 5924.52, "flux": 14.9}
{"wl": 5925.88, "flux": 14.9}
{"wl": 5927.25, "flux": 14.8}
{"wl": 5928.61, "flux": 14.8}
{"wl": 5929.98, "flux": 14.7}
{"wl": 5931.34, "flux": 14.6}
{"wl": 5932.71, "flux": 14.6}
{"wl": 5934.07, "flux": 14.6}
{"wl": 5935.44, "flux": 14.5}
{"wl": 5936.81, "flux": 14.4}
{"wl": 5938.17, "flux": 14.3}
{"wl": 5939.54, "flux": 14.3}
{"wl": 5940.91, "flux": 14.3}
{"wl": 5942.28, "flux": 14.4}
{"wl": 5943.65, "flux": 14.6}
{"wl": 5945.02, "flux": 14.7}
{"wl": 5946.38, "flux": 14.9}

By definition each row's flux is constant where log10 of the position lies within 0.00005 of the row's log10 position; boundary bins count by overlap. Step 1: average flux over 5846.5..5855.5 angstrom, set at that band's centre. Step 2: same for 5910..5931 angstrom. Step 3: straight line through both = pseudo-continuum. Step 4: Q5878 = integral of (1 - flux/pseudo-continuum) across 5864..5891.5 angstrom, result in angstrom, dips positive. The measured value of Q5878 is 1.89 angstrom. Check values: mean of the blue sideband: 15.6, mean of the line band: 14.2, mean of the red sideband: 14.7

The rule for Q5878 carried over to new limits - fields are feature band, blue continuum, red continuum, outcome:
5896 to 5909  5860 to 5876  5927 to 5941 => 1.1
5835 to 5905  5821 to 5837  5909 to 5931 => 4.6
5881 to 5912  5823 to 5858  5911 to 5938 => 3.7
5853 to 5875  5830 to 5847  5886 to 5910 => -0.7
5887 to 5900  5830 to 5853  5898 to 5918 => 2.1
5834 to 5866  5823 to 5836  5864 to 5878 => -0.1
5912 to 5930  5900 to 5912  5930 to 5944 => -0.4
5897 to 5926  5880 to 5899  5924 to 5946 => -1.4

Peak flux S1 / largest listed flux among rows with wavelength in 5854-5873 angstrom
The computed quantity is 15.5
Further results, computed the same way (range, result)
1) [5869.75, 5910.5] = 15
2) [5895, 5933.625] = 14.9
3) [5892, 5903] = 13.7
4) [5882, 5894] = 13.9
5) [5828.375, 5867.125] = 16.3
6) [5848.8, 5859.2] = 15.6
